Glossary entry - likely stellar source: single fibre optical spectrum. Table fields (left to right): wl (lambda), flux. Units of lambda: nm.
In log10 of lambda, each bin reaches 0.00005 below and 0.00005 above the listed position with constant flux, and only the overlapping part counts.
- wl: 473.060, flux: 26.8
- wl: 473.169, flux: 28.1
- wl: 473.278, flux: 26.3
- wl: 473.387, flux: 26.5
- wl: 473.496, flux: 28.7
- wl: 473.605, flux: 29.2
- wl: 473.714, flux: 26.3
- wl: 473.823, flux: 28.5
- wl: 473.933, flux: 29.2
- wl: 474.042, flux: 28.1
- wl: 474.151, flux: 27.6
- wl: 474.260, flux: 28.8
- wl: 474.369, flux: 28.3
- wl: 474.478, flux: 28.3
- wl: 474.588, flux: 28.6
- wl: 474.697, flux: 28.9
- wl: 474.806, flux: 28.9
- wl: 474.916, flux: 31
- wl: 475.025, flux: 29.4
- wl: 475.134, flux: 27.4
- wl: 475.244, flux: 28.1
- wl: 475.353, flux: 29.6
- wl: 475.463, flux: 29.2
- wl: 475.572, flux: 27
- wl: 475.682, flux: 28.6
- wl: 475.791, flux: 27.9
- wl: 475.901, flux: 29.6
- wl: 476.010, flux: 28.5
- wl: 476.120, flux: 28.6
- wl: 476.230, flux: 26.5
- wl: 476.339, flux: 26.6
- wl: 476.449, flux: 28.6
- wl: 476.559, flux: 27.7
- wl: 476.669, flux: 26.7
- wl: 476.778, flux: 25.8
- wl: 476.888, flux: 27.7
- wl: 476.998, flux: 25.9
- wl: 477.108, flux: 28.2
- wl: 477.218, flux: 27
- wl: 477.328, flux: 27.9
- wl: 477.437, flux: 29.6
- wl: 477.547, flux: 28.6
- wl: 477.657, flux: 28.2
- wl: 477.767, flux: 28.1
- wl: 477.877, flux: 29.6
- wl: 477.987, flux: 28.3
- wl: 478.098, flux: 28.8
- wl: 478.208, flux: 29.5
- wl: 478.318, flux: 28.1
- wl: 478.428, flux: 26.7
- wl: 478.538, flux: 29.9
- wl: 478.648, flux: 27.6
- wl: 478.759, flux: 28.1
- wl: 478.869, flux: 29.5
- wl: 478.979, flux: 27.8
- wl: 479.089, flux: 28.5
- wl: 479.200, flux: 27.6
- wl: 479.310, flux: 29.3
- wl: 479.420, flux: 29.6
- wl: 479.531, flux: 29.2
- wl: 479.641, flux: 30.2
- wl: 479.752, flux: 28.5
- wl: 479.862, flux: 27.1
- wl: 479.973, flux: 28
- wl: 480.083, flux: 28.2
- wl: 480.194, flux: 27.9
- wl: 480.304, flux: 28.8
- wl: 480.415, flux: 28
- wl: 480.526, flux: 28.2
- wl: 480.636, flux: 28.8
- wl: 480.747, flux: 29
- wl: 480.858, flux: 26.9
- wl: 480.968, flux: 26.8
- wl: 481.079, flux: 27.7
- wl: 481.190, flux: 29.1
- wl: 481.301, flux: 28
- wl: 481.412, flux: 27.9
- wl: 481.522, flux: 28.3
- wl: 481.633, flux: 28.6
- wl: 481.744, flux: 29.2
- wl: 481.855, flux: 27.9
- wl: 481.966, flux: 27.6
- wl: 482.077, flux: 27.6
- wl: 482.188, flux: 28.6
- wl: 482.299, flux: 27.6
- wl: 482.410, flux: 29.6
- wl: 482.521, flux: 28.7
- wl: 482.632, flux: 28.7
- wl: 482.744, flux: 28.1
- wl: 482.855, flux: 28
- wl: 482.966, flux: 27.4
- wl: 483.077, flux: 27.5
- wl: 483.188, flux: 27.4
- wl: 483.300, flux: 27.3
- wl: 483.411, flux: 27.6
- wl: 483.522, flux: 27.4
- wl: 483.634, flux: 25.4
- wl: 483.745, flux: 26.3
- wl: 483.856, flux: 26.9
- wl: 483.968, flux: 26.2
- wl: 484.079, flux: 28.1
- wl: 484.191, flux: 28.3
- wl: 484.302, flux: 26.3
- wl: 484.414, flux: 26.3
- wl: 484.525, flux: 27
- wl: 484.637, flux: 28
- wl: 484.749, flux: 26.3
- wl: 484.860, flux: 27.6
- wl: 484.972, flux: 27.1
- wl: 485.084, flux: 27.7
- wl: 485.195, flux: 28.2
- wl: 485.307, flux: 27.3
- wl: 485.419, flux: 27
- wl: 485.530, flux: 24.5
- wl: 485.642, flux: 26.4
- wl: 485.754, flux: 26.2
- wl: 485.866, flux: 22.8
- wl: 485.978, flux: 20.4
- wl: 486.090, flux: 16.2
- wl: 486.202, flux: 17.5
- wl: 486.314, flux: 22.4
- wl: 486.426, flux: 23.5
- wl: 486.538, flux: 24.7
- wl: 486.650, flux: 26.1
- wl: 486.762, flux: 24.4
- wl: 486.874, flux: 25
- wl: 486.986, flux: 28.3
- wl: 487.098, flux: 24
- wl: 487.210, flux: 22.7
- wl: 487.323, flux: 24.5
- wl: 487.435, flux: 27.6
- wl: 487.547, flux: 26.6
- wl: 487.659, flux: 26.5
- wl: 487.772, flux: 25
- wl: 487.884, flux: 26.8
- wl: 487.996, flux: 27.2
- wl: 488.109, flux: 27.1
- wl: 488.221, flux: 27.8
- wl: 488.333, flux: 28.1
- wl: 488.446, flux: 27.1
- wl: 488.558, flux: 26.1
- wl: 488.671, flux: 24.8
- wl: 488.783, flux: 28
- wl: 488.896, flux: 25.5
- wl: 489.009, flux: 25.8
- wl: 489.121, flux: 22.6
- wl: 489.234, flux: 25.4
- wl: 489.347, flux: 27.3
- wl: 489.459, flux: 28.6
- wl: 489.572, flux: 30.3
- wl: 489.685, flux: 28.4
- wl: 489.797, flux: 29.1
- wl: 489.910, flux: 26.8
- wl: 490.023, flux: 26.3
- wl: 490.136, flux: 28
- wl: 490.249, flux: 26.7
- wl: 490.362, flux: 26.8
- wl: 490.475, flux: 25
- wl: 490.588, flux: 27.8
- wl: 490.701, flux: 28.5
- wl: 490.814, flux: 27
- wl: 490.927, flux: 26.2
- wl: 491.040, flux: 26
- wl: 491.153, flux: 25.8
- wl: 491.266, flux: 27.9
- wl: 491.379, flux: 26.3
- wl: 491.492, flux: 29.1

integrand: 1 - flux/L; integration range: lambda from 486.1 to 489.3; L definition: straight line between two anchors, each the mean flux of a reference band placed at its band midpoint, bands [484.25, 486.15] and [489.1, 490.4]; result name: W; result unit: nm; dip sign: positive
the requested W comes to 0.15 nm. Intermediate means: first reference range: 25.6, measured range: 25.3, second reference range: 27.3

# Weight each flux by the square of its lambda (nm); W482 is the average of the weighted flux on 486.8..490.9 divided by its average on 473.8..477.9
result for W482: 1.00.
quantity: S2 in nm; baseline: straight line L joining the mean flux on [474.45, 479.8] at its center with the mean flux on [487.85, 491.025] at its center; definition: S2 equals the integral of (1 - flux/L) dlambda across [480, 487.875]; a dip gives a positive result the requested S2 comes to 0.276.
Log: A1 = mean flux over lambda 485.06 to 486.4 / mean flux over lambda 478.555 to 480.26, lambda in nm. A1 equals 0.8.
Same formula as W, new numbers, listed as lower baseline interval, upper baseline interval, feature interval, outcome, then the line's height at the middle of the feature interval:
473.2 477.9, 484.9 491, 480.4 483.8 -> -0.12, 26.9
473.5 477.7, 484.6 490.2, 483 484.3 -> -0.03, 26.6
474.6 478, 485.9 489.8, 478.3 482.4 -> -0.16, 27.2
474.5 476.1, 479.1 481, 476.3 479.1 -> 0.05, 28.6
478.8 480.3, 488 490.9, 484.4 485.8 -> 0.04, 27.7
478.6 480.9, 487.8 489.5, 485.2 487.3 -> 0.24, 27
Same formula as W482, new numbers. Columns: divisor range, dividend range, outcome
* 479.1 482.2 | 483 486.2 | 0.94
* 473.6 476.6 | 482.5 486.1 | 0.97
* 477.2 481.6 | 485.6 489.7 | 0.92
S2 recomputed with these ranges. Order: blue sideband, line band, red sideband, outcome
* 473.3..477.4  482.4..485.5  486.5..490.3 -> -0.040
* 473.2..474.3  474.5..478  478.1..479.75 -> 0.011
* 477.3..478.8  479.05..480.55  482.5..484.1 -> -0.021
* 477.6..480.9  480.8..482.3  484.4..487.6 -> -0.039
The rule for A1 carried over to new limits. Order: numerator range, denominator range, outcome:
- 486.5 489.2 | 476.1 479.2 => 0.93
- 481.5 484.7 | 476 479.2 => 0.99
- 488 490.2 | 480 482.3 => 0.96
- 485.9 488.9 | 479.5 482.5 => 0.88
